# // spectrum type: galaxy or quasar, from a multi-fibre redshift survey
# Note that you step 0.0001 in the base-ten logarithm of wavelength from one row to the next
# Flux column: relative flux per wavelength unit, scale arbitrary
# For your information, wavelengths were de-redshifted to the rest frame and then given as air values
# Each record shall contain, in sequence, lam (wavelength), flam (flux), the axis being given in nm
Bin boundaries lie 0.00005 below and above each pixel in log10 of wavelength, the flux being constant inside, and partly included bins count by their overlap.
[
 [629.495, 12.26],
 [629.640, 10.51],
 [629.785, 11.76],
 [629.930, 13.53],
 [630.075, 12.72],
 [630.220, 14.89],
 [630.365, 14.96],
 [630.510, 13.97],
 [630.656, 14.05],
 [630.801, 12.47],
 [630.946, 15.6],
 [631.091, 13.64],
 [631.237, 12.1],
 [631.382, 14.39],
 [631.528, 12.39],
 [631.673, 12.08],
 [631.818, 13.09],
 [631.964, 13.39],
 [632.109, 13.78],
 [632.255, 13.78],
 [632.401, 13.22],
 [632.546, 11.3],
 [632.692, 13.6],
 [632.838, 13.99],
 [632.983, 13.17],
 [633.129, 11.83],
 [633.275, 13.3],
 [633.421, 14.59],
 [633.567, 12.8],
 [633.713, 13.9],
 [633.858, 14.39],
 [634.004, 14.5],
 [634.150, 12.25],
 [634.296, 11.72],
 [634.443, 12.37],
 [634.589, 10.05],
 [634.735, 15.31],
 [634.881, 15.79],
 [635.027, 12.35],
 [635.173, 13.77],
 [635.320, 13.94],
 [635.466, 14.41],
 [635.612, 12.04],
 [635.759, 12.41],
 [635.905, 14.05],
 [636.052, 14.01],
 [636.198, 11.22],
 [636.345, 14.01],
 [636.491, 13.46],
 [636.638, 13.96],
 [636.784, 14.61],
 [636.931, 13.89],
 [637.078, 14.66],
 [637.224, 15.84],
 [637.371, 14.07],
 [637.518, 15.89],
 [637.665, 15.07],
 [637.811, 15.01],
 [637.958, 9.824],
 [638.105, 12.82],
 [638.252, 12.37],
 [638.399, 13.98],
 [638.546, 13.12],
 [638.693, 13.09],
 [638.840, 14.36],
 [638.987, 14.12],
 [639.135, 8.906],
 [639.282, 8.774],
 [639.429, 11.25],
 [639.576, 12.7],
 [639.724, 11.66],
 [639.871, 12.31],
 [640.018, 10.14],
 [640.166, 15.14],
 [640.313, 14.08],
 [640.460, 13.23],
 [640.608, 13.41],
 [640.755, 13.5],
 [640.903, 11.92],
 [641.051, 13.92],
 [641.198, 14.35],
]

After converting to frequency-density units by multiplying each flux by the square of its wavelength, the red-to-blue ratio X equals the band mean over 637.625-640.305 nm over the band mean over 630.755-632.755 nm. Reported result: 0.97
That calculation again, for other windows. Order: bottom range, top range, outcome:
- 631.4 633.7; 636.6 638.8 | 1.07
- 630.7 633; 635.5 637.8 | 1.07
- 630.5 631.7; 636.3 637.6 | 1.10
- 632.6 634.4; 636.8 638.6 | 1.06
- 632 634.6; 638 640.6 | 0.97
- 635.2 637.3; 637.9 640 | 0.88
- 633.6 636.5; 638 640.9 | 0.96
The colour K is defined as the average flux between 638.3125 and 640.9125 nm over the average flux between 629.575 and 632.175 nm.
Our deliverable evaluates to 0.94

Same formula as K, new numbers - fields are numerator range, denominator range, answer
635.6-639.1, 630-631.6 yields 0.99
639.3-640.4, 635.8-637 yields 0.90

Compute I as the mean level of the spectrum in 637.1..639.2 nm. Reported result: 13.5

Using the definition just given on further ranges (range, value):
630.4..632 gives 13.4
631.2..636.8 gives 13.3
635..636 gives 13.3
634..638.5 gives 13.5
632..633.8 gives 13.3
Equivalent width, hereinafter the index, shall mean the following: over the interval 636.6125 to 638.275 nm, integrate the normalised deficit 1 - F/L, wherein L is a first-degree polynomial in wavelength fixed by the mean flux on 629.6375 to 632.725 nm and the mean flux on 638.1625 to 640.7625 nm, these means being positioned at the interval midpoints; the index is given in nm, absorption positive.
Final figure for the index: -0.17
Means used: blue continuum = 13.3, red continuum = 12.5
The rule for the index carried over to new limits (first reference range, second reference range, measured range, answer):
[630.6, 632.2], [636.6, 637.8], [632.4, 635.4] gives 0.157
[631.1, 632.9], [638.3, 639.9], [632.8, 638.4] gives -0.391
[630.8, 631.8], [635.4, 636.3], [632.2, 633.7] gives 0.002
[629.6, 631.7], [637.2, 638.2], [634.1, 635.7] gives 0.071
